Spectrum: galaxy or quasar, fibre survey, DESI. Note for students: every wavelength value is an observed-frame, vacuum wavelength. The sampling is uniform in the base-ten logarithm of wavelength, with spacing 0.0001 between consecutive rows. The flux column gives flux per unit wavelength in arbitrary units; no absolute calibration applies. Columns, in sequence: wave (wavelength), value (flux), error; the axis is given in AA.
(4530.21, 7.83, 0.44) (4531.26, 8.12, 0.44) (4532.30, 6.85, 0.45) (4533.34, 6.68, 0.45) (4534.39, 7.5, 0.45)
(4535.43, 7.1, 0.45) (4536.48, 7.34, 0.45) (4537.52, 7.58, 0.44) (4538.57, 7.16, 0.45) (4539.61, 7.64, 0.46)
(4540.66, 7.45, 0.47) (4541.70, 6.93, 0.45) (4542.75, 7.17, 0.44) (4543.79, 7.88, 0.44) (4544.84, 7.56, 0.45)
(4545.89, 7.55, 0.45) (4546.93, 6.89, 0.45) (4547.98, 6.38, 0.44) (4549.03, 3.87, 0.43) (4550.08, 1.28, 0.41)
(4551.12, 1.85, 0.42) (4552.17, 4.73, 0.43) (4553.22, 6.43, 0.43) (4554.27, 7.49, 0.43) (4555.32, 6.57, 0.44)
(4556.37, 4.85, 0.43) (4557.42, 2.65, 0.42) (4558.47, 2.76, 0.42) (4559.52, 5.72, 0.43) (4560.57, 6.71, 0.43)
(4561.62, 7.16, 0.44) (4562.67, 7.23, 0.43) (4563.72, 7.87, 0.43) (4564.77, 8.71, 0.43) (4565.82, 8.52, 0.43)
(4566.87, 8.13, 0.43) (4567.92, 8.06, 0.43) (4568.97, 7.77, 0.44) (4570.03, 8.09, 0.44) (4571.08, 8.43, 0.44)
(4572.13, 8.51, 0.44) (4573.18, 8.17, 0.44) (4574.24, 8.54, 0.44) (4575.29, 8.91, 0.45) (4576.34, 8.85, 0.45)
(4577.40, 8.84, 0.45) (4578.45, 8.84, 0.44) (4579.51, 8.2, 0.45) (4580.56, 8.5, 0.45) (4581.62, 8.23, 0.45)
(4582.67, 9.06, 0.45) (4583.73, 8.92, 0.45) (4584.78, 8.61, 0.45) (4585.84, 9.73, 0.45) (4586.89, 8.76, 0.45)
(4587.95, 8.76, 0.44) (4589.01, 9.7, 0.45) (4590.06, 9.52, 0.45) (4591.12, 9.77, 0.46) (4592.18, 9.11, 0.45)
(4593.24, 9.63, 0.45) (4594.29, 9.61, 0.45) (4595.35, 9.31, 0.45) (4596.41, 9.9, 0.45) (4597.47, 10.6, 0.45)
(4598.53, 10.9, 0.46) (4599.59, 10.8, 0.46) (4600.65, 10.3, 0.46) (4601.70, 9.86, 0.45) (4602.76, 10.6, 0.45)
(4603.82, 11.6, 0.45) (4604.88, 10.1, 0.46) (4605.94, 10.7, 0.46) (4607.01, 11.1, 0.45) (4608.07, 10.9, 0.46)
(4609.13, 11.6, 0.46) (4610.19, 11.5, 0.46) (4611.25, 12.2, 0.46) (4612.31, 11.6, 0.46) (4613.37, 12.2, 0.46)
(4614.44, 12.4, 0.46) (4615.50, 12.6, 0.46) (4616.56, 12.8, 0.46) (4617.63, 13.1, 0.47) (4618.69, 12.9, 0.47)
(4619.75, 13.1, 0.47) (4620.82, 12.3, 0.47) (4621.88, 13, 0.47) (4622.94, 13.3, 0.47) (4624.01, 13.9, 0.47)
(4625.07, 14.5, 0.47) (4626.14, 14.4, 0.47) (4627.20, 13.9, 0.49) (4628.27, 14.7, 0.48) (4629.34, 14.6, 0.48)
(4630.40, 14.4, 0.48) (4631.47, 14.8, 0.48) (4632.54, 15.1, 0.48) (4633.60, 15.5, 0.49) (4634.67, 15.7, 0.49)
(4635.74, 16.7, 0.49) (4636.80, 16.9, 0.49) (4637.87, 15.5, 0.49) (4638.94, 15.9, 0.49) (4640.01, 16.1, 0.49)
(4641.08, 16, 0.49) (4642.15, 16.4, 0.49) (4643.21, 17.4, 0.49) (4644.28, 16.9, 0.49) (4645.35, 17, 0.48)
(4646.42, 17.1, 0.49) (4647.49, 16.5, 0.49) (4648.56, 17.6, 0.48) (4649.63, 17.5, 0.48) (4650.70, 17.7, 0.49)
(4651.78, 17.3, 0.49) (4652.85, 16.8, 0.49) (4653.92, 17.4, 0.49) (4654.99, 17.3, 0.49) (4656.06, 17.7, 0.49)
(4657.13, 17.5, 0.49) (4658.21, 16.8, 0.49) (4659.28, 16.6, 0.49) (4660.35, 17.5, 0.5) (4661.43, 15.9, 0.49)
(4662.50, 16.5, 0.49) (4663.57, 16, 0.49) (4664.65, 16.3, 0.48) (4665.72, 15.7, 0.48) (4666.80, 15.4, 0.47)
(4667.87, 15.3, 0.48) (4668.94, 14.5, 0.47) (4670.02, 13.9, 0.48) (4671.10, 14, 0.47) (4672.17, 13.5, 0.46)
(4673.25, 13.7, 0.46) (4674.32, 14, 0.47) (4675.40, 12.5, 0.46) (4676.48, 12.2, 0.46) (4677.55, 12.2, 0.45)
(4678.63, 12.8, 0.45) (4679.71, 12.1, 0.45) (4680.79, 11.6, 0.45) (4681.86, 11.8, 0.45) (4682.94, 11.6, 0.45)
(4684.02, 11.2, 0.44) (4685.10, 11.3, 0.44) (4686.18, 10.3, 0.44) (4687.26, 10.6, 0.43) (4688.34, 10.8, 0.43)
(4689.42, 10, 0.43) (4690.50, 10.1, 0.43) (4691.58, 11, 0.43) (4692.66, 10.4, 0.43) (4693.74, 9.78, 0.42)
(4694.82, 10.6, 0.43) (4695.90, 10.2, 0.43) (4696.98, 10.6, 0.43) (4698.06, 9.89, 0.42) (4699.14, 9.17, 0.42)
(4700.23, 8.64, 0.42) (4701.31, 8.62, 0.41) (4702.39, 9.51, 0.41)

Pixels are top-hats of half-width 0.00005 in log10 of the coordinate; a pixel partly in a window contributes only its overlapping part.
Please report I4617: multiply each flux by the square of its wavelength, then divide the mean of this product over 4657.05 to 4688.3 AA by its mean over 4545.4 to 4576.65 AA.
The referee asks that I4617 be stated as 2.19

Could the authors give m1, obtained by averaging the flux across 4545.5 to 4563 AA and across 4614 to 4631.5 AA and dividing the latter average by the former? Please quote 2.57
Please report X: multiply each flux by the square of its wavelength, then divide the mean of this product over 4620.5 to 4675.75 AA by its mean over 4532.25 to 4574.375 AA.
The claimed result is 2.4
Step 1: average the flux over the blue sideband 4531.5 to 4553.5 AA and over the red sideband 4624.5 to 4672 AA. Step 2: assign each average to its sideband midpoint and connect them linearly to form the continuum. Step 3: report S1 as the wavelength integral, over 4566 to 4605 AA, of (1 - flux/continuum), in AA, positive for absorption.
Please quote 4.2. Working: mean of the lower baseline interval 6.39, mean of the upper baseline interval 16.1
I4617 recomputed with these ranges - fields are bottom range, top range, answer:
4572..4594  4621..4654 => 1.81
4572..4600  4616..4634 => 1.54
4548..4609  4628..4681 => 1.96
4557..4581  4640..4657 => 2.32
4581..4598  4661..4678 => 1.61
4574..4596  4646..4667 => 1.93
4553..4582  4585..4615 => 1.42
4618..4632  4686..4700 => 0.76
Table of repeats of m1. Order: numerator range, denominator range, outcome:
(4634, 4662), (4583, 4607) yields 1.70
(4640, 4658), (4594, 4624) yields 1.48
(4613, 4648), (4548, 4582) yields 2.15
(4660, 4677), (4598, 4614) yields 1.33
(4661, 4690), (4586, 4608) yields 1.31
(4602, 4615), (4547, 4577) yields 1.72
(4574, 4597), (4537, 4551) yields 1.41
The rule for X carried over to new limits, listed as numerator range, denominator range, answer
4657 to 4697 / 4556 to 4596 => 1.67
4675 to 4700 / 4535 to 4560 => 1.96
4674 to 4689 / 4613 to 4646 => 0.82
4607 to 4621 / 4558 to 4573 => 1.67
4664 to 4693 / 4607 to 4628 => 1.01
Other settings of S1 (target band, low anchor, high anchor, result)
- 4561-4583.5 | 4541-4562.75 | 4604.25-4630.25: -1.41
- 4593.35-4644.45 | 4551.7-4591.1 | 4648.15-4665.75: -0.48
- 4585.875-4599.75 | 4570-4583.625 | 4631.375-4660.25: 1.02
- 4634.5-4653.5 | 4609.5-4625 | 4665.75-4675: -4.53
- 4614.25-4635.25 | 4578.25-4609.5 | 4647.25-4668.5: -1.16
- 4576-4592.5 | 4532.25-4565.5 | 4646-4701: -1.14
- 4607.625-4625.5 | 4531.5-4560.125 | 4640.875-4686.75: -1.69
